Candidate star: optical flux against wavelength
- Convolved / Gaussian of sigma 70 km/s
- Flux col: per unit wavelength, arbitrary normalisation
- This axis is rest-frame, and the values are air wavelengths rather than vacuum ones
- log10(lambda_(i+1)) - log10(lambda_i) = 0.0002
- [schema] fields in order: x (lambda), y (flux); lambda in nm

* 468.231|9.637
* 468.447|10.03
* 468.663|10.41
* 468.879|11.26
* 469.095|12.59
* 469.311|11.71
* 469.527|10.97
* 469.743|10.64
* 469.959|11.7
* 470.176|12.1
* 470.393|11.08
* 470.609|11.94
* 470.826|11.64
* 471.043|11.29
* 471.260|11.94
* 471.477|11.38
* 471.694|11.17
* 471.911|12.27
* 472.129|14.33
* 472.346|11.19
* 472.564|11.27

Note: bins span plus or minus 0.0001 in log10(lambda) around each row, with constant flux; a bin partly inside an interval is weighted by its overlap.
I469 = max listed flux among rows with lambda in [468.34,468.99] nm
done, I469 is 11.26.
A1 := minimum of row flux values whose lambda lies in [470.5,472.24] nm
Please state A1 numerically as 11.17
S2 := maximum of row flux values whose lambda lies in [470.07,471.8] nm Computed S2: 12.1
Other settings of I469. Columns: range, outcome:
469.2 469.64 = 11.71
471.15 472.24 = 14.33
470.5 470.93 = 11.94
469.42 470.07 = 11.7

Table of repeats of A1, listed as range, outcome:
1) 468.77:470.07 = 10.64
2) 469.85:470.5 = 11.08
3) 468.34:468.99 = 10.03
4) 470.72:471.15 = 11.29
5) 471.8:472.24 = 12.27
